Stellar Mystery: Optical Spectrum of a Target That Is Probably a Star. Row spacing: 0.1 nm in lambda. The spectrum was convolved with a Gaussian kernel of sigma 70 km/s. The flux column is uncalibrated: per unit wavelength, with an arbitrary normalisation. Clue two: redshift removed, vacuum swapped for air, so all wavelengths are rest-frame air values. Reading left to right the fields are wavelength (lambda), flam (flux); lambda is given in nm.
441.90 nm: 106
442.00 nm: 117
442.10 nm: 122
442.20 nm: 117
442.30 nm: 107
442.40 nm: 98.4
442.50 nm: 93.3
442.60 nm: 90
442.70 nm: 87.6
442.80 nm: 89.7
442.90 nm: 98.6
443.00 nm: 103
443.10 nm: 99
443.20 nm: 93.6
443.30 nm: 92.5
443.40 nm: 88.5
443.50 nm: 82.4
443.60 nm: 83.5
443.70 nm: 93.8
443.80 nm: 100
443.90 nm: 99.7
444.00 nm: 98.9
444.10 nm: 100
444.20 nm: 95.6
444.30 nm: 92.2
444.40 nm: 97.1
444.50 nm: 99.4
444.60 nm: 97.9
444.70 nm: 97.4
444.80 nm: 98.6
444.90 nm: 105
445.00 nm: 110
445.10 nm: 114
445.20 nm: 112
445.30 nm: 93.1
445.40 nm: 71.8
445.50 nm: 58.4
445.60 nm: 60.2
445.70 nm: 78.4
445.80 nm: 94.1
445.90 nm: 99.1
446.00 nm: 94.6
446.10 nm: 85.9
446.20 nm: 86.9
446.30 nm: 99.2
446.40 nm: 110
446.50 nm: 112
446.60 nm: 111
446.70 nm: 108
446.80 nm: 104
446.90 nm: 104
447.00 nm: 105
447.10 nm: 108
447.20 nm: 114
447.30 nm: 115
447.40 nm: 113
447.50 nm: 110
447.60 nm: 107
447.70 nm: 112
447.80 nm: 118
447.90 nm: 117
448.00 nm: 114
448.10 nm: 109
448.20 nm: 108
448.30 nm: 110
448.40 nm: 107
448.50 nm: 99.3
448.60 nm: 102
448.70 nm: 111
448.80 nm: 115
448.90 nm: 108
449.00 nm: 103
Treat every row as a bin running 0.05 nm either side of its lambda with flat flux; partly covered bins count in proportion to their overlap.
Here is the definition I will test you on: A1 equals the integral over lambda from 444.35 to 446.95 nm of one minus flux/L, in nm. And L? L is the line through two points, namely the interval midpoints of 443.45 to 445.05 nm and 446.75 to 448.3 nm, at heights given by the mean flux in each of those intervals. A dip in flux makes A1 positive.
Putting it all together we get 0.16 nm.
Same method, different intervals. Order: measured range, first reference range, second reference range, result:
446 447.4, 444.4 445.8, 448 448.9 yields -0.069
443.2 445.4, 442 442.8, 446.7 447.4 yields 0.166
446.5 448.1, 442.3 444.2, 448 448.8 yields -0.089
